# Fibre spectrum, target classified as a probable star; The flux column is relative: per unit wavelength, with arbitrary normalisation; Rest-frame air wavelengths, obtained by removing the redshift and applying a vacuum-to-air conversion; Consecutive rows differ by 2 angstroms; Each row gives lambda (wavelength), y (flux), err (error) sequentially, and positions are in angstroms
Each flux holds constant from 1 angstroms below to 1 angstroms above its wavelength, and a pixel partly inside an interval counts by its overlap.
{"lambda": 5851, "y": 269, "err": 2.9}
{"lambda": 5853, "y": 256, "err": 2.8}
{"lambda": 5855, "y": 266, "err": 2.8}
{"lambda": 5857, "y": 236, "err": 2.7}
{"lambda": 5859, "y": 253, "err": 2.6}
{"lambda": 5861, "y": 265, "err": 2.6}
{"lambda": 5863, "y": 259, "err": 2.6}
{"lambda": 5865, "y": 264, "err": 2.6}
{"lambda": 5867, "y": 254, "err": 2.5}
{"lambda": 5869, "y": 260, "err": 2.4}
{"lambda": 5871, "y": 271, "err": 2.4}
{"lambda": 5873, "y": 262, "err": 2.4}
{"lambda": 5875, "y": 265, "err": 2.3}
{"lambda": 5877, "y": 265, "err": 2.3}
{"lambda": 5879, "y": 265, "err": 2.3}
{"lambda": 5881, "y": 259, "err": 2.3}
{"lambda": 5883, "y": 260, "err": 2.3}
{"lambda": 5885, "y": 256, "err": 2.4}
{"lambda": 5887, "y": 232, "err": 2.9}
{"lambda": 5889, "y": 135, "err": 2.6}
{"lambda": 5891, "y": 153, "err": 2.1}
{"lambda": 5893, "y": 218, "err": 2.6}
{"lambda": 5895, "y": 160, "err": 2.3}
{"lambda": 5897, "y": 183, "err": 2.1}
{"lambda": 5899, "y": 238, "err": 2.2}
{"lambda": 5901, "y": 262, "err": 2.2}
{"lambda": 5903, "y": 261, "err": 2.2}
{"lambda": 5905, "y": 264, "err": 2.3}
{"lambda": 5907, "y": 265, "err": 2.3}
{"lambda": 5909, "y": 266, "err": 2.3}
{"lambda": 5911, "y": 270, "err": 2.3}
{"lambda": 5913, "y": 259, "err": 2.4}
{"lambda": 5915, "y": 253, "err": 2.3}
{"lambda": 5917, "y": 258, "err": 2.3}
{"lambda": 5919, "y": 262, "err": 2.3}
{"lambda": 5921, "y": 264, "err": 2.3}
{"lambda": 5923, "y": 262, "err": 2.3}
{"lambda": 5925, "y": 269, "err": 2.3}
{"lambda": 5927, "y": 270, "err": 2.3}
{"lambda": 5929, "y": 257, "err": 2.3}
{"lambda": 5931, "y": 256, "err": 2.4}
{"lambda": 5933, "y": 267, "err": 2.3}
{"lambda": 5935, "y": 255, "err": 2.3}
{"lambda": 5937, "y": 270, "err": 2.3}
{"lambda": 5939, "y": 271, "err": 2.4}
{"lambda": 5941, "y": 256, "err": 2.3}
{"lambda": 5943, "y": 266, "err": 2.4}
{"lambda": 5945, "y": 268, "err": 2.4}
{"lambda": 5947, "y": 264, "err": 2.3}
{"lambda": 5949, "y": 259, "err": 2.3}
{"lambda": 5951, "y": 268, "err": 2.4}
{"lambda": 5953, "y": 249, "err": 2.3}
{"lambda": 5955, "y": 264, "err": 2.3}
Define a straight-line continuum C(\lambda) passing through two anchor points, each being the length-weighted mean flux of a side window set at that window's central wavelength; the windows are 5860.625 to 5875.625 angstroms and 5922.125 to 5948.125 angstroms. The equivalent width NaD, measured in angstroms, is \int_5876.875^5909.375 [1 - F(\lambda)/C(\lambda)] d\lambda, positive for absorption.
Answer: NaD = 4.0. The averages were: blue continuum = 262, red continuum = 264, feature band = 230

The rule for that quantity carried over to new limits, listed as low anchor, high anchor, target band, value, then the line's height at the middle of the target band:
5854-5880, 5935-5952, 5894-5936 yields 1.7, 263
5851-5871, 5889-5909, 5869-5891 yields -0.3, 239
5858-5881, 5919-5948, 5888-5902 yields 3.7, 263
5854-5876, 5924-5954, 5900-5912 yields -0.1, 261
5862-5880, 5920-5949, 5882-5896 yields 3.2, 263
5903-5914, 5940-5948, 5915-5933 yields 0.1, 264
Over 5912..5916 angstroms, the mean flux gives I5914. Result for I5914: 256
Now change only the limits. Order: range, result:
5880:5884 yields 260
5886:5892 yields 173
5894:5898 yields 172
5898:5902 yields 250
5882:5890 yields 221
